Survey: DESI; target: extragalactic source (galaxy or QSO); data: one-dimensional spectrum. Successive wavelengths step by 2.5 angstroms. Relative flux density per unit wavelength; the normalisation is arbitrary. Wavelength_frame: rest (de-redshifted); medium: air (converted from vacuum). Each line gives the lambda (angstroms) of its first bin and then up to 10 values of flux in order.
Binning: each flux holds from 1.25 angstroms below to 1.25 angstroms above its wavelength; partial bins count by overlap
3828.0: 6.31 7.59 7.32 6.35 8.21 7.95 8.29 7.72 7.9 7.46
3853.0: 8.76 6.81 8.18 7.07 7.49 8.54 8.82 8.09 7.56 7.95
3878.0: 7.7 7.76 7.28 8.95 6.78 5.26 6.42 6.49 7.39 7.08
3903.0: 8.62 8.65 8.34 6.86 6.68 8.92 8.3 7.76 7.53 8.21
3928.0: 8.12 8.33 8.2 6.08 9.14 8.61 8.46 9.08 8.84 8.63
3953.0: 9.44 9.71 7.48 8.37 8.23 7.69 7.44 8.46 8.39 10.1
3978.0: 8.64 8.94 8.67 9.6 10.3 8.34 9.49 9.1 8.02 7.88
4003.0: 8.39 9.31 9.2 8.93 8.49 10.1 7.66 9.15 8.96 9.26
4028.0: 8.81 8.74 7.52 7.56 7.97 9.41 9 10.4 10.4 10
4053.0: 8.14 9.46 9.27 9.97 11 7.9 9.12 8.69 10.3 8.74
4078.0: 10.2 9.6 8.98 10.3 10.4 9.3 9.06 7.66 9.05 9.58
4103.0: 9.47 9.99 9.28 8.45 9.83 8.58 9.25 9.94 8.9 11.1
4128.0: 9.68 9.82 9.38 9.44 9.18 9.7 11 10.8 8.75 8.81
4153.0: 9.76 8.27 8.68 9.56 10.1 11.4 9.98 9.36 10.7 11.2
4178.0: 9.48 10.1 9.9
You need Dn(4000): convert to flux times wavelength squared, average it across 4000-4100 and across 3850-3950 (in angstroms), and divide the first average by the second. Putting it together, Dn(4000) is 1.3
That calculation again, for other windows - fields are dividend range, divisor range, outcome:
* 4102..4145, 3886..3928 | 1.43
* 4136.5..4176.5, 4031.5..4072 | 1.13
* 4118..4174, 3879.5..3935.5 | 1.44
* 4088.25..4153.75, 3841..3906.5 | 1.40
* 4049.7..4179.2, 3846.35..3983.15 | 1.32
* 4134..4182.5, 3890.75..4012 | 1.30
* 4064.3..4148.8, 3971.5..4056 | 1.11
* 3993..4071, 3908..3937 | 1.22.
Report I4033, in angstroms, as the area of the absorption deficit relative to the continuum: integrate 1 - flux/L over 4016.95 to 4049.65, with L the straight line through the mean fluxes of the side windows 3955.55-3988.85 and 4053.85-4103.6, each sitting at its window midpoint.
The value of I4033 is 0.8 angstroms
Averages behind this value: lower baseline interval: 8.66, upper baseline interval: 9.39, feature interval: 8.86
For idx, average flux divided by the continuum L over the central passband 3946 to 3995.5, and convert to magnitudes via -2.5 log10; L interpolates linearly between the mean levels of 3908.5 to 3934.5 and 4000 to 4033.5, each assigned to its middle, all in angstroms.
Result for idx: -0.06 mag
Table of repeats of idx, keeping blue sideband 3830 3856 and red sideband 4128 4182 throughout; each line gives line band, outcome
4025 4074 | -0.007 mag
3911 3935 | 0.043 mag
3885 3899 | 0.186 mag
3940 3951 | -0.045 mag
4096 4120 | 0.026 mag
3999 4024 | 0.003 mag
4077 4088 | -0.061 mag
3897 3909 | 0.010 mag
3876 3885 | 0.031 mag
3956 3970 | 0.069 mag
